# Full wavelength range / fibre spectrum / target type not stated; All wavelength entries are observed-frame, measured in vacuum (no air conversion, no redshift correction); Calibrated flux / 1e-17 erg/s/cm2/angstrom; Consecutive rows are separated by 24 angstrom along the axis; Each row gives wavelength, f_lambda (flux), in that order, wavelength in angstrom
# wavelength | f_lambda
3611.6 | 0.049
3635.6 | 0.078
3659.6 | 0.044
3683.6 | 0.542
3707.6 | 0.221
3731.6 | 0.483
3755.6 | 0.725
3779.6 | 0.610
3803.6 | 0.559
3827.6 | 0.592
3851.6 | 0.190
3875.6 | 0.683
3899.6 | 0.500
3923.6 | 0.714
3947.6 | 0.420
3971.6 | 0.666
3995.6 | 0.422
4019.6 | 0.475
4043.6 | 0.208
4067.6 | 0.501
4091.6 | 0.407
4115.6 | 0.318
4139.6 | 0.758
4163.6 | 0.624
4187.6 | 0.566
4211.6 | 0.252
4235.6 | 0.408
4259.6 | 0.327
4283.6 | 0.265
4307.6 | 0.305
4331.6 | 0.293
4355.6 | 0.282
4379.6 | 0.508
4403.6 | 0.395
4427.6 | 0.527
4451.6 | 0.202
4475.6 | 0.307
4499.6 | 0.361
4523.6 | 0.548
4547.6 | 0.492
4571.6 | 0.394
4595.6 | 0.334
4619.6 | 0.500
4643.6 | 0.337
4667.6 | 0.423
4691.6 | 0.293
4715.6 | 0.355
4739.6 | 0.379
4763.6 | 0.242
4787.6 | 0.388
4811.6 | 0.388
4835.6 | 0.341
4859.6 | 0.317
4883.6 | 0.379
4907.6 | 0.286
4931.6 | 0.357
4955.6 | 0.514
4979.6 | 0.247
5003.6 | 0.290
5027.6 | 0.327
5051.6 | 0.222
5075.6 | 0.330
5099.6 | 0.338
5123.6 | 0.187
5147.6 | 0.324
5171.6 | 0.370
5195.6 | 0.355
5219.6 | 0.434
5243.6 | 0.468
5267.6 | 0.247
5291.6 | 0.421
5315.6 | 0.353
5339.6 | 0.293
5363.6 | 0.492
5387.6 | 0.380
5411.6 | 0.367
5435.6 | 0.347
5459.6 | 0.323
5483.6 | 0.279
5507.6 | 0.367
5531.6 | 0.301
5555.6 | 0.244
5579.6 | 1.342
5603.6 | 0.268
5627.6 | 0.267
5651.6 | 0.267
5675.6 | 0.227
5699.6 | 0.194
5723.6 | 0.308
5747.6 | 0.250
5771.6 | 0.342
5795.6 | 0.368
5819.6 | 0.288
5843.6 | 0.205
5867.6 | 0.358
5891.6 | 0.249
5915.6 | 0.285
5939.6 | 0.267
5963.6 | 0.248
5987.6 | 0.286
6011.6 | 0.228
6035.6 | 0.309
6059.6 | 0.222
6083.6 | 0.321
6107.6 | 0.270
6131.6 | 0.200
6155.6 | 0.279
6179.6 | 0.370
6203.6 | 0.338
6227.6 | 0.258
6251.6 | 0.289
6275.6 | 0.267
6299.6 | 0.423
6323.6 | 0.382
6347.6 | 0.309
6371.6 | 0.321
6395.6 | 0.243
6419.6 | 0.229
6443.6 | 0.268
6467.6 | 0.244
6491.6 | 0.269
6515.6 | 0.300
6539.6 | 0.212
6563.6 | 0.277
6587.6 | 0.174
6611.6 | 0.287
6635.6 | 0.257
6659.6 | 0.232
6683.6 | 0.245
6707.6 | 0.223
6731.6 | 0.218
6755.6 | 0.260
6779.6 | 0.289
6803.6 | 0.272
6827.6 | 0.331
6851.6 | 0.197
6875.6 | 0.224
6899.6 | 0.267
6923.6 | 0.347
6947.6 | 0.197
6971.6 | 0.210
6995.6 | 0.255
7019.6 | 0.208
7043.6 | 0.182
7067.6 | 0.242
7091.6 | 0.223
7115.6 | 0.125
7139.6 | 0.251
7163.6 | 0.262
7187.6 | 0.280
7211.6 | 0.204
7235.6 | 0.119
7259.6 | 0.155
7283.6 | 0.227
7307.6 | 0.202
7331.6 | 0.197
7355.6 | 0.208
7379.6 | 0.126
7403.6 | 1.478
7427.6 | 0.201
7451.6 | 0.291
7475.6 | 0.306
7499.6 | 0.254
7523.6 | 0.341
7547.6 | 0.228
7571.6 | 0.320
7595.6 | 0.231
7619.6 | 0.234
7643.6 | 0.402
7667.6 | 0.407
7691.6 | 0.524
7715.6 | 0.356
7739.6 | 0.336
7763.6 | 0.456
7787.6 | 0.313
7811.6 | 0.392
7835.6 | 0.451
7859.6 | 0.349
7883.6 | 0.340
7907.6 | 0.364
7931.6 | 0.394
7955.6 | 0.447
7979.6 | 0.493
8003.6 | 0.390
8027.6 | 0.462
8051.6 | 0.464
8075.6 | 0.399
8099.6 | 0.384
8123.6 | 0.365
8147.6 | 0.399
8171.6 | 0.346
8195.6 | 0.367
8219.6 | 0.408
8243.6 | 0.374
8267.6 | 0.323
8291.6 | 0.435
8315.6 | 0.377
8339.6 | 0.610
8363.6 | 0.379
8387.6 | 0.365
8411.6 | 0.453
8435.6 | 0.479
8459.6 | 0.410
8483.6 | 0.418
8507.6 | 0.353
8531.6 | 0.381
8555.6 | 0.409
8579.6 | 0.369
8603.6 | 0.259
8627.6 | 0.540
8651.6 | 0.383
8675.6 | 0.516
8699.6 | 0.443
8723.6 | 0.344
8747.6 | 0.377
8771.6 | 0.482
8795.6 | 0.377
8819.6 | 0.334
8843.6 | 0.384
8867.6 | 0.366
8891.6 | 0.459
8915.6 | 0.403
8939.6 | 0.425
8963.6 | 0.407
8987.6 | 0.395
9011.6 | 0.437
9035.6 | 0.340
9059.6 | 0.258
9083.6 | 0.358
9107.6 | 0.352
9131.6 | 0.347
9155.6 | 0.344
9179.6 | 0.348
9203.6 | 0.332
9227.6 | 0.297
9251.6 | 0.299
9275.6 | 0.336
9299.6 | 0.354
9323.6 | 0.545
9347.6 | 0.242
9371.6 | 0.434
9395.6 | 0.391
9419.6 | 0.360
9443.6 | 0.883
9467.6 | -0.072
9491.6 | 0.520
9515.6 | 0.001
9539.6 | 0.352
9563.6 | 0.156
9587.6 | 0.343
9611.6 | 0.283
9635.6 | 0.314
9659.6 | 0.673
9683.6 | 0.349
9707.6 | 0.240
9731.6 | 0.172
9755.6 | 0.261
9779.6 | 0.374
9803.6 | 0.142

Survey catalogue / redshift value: 0.99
